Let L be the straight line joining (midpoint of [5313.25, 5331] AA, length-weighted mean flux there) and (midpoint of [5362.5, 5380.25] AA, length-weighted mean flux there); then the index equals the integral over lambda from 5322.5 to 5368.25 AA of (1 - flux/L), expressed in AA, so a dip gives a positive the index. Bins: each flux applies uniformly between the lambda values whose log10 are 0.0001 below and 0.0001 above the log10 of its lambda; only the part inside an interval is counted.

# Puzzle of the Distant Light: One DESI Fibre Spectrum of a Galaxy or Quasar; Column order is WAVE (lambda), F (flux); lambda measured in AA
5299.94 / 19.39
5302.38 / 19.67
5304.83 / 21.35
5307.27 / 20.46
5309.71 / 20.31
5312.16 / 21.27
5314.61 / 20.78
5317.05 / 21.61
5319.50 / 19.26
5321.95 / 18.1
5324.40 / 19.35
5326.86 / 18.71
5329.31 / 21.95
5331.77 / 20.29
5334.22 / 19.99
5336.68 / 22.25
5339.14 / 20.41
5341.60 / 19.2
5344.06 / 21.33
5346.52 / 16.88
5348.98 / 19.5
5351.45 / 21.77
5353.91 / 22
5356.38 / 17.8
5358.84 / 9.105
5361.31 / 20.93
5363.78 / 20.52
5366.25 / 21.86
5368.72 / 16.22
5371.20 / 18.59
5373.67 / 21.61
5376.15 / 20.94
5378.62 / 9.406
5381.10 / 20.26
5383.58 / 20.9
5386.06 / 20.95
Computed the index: -0.7 AA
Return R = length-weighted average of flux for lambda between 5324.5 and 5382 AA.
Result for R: 19.2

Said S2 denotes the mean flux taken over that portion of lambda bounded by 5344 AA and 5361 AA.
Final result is 18.3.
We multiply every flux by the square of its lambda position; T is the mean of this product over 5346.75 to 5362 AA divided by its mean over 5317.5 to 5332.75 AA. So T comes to 0.9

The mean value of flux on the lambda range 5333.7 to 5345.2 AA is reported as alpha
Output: 20.7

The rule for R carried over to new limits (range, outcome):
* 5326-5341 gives 20.6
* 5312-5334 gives 20.1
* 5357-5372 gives 17.8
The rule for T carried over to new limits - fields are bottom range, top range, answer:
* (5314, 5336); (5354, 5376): 0.94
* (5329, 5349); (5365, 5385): 0.94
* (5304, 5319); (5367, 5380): 0.86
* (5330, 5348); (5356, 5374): 0.91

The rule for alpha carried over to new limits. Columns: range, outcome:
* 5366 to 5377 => 19.6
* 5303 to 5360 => 19.7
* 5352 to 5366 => 18.5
